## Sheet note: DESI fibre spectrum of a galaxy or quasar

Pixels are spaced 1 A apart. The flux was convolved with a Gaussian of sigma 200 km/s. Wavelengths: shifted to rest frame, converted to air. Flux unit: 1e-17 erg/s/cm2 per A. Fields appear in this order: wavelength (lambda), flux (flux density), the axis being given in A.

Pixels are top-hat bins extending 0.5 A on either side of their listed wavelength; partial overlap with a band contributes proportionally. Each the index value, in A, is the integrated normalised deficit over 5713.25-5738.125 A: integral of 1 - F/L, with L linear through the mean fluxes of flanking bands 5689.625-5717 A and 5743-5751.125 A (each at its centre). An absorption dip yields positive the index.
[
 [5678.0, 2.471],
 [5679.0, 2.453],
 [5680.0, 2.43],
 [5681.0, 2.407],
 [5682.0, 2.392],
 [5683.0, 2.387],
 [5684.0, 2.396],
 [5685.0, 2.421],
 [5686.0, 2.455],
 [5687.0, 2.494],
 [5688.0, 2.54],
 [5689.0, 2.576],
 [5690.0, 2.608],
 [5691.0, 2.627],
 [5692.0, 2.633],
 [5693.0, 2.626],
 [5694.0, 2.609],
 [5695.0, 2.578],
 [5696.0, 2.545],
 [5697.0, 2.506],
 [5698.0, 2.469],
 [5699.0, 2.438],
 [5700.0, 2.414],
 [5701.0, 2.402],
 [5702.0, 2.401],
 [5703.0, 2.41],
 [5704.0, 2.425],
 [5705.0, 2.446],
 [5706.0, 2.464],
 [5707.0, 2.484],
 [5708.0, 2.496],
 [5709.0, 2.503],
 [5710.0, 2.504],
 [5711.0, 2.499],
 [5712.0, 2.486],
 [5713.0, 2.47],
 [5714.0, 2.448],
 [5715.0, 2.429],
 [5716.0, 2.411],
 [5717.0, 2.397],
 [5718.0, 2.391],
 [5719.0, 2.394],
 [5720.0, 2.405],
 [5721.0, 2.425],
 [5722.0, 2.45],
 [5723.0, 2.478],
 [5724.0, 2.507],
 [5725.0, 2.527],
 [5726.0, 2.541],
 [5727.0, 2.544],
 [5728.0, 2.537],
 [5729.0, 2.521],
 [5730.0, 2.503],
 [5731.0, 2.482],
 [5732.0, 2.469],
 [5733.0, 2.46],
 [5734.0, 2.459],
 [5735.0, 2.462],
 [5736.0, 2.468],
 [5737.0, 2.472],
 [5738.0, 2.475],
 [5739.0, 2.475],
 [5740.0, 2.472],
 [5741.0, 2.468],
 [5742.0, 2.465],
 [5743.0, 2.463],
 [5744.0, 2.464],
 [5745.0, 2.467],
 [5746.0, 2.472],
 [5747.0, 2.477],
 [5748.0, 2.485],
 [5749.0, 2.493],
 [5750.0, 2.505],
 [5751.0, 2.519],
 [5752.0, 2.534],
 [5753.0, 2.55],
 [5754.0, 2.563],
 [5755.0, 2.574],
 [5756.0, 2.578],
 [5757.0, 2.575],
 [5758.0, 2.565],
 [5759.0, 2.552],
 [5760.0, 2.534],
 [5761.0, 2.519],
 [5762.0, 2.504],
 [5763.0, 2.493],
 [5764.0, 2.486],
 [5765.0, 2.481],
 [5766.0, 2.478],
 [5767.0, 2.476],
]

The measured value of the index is 0.2 A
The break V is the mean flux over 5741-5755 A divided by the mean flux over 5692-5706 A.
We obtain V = 1.00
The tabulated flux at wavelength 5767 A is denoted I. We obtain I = 2.476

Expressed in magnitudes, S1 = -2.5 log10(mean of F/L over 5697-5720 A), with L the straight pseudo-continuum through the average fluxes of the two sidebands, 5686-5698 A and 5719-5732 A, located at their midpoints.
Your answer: 0.04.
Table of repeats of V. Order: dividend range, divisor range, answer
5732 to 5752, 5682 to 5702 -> 0.99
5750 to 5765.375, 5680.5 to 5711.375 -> 1.02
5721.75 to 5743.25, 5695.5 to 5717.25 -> 1.01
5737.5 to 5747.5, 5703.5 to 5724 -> 1.01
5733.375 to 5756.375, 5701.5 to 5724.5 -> 1.02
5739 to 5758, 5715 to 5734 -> 1.02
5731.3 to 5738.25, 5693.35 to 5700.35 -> 0.98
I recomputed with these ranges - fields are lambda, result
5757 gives 2.575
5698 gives 2.469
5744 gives 2.464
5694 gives 2.609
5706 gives 2.464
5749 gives 2.493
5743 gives 2.463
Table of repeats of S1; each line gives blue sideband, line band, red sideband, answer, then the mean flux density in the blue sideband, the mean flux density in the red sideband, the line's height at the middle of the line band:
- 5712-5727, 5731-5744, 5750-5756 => 0.02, 2.45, 2.55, 2.5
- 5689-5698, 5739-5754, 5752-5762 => 0.03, 2.58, 2.55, 2.56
